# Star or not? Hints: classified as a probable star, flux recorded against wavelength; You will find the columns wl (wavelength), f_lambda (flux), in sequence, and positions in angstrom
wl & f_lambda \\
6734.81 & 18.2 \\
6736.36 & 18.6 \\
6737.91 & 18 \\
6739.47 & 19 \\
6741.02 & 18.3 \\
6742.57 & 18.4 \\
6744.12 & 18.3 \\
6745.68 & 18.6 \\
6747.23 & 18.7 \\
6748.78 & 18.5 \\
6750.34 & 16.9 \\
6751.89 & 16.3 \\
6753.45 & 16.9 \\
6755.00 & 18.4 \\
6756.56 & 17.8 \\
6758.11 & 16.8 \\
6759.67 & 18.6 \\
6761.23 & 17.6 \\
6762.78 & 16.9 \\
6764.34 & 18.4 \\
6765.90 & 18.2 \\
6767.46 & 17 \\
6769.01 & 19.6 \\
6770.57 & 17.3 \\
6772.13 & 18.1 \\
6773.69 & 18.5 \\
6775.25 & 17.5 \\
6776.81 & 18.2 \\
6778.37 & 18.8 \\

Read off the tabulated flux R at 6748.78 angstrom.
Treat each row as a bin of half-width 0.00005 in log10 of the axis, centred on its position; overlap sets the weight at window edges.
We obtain 18.5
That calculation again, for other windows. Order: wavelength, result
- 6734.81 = 18.2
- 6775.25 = 17.5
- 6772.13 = 18.1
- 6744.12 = 18.3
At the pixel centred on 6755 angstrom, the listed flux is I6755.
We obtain 18.4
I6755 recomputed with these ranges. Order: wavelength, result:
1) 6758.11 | 16.8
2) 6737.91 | 18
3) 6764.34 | 18.4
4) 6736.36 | 18.6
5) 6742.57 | 18.4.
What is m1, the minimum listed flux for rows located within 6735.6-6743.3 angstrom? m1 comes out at 18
